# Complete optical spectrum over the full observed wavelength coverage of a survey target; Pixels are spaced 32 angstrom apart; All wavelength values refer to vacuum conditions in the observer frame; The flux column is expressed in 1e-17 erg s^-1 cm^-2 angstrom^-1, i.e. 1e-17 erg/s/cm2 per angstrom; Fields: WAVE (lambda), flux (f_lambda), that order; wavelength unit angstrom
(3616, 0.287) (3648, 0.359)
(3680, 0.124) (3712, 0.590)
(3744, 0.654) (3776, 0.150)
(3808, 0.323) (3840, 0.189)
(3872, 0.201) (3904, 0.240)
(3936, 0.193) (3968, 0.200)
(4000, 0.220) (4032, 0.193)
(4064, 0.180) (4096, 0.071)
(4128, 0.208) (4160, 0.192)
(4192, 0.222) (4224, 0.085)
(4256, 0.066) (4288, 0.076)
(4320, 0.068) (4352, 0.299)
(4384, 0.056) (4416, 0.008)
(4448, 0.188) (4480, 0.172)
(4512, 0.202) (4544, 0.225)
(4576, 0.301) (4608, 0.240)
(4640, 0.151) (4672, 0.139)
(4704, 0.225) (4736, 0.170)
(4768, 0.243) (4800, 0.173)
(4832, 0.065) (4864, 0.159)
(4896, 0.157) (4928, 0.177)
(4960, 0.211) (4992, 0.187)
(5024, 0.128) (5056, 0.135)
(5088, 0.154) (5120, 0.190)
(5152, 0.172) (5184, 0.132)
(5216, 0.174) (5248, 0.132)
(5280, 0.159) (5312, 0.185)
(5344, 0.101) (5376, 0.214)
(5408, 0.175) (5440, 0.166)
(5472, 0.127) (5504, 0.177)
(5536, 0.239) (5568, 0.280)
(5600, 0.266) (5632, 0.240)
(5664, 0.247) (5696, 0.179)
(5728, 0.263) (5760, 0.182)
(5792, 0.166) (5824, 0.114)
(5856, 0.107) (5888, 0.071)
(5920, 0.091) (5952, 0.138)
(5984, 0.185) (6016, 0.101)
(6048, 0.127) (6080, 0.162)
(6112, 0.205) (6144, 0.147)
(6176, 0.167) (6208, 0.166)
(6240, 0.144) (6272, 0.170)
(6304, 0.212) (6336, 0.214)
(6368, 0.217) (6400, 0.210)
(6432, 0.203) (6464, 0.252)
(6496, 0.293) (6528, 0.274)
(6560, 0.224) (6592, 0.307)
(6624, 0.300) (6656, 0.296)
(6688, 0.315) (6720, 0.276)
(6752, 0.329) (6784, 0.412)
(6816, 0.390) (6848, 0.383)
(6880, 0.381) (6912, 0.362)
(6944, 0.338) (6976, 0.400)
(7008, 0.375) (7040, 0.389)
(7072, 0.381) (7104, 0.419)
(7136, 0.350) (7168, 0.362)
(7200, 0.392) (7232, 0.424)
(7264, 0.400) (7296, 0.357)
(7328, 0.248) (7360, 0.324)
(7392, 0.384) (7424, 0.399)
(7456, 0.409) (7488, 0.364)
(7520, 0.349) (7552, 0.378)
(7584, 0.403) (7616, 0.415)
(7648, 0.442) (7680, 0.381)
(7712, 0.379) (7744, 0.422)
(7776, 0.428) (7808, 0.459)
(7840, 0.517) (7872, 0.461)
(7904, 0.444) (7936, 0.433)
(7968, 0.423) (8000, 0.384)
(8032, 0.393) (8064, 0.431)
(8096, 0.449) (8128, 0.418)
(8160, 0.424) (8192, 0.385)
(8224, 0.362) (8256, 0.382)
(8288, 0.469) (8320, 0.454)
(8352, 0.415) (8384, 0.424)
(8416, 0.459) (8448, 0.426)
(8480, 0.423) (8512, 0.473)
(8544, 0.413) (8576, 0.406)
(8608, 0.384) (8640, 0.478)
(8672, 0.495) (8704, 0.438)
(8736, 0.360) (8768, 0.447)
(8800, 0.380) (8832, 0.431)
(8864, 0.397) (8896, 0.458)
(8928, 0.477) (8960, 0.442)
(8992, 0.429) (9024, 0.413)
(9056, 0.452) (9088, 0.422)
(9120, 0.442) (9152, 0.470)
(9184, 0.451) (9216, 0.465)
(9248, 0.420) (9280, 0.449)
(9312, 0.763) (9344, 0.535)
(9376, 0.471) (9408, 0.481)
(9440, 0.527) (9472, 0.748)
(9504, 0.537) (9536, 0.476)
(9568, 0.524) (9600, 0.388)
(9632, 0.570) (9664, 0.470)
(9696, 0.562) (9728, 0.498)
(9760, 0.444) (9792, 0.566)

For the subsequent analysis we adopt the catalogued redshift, 0.689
